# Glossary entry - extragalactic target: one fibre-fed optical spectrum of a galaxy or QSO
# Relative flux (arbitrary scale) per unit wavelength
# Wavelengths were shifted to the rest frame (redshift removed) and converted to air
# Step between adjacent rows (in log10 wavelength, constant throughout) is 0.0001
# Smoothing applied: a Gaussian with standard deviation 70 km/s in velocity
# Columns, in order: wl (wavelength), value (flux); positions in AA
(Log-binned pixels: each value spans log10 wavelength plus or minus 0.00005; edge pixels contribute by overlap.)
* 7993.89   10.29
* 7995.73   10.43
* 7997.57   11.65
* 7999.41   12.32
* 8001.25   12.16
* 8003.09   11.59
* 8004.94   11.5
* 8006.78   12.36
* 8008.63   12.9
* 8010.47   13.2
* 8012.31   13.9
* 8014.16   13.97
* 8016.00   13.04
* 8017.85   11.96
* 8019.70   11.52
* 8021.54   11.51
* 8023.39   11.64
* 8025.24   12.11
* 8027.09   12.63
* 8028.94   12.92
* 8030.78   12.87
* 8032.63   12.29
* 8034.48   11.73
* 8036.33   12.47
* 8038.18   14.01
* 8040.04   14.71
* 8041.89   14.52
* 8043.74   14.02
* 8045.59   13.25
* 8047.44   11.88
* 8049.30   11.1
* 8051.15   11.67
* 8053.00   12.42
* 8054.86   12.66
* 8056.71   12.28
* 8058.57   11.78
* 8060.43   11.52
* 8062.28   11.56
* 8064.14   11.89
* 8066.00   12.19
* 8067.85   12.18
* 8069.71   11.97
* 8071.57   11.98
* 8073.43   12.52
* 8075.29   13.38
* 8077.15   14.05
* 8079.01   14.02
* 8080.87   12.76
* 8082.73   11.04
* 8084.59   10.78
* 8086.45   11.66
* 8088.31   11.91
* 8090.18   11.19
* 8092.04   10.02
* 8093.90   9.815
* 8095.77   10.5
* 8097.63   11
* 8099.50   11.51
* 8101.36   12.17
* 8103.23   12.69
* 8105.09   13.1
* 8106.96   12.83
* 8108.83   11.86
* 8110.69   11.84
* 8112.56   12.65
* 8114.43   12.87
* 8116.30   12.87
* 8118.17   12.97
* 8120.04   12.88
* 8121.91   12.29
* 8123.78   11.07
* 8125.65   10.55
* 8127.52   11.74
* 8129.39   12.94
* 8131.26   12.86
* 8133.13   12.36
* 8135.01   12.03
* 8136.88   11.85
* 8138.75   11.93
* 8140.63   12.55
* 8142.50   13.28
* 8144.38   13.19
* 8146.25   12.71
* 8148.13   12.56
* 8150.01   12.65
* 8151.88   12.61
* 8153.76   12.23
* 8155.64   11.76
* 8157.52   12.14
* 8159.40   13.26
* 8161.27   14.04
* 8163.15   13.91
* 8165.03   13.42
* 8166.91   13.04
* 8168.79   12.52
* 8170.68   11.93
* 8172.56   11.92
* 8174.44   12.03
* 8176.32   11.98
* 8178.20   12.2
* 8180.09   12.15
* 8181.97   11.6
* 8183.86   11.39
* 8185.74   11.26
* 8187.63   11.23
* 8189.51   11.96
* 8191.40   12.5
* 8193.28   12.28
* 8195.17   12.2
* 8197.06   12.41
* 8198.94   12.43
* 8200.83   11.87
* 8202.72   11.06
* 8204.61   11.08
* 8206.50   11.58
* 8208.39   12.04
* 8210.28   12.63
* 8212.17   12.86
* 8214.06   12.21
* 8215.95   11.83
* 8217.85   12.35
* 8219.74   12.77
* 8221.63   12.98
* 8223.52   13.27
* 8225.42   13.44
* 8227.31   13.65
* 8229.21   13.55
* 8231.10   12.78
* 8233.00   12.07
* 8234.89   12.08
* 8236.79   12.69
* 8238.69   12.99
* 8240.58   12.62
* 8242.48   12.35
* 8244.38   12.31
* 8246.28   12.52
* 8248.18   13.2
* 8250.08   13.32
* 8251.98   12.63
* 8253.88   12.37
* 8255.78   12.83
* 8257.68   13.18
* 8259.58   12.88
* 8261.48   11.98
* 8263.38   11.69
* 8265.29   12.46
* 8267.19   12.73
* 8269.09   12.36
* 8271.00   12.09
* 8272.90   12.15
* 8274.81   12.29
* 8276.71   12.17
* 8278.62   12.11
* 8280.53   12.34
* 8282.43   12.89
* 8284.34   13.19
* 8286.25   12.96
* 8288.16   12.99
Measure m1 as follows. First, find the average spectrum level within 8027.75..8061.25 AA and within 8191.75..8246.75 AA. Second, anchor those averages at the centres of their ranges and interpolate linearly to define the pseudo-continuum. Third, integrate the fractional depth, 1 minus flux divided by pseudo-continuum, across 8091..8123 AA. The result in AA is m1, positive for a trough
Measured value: 1.54 AA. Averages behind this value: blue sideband 12.7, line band 12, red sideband 12.4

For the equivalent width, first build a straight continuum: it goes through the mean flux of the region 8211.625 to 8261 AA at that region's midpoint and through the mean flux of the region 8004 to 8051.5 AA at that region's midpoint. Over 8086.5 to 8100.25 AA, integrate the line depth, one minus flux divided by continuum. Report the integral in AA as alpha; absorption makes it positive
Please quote 2.0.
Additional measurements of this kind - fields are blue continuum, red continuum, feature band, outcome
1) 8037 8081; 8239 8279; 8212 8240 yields -0.5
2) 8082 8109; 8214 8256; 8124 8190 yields -1.7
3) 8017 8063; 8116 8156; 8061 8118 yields 1.7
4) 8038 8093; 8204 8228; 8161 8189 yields 0.5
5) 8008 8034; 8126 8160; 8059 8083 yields 0.2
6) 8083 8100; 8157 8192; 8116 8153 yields -2.3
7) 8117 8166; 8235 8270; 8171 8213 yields 2.1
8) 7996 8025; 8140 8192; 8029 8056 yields -1.1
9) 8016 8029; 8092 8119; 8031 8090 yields -2.1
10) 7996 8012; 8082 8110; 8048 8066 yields -0.2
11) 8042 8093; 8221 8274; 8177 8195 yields 0.9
